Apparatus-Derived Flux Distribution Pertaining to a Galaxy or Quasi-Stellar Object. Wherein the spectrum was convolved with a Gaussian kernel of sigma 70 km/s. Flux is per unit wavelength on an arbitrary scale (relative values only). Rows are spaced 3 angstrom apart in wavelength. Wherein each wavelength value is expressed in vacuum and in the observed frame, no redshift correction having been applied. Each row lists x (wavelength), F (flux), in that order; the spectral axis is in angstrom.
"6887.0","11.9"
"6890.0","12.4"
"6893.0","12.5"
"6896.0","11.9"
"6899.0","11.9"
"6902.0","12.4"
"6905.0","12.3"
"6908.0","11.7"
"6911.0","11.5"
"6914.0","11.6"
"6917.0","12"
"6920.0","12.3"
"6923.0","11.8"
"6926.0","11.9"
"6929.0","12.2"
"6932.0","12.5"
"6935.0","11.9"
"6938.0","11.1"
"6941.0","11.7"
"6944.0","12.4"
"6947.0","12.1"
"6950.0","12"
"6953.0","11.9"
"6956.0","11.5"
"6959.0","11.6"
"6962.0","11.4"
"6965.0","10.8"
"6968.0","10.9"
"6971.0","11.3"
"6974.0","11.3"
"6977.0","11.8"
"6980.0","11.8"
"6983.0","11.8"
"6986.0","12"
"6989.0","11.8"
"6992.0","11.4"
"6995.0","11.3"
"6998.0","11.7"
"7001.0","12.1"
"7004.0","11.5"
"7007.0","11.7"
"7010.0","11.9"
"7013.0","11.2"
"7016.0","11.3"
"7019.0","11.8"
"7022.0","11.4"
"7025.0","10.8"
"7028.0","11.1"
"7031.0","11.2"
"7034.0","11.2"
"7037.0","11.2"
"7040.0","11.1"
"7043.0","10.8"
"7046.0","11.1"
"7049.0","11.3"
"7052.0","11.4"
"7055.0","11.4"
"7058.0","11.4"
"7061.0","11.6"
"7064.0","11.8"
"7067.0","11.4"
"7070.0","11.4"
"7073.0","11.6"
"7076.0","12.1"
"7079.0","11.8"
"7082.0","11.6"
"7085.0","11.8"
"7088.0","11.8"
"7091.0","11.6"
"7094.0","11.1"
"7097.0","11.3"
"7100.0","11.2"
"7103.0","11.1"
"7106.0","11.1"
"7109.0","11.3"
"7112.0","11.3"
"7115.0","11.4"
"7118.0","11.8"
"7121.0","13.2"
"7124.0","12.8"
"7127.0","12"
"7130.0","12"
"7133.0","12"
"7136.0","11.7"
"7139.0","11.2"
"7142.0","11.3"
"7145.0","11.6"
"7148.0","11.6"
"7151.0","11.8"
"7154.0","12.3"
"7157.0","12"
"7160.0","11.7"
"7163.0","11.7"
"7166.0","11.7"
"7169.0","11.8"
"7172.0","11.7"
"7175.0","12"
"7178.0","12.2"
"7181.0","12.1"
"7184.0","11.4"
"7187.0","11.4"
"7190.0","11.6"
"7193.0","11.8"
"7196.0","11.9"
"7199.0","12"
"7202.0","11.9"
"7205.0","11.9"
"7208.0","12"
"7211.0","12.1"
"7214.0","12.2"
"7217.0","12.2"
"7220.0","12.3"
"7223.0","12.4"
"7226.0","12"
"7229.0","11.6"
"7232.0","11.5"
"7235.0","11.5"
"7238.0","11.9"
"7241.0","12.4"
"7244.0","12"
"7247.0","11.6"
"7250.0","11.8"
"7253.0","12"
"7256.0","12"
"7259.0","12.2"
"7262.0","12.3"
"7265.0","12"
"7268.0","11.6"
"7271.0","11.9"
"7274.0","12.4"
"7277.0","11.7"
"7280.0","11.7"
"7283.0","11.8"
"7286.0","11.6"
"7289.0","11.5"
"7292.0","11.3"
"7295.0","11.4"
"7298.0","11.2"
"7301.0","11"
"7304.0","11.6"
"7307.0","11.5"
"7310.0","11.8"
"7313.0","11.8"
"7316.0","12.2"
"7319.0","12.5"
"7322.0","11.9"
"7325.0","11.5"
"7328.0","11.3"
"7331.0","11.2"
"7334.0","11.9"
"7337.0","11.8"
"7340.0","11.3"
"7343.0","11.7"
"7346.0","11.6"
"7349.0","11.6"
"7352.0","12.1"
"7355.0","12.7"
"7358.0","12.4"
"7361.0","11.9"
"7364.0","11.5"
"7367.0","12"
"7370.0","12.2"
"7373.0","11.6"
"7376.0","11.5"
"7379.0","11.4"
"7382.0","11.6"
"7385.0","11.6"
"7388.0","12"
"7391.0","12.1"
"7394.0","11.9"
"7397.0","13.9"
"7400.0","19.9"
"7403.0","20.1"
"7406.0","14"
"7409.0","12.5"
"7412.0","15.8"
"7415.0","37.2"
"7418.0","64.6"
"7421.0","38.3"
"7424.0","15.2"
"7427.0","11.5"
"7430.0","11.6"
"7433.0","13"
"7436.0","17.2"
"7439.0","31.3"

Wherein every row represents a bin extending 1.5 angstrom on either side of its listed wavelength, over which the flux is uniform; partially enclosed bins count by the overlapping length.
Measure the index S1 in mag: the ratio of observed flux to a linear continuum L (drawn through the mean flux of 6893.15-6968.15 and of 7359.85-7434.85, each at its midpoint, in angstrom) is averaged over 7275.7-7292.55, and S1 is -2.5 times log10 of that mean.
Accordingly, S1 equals 0.34 mag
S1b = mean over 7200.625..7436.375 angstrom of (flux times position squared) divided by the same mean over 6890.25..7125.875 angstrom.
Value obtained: 1.3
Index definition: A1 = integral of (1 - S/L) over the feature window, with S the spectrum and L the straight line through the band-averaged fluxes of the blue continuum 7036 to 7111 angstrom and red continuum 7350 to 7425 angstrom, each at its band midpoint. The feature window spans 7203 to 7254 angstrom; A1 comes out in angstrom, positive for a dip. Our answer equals 8.2 angstrom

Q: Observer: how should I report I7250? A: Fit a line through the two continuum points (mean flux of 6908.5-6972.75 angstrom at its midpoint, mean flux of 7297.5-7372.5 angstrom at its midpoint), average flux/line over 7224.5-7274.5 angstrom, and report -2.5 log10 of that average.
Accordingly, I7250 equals -0.014 mag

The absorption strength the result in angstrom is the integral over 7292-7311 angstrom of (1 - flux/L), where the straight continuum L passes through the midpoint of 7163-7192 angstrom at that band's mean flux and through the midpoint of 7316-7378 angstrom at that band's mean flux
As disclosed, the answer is 0.7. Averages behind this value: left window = 11.8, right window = 11.8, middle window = 11.4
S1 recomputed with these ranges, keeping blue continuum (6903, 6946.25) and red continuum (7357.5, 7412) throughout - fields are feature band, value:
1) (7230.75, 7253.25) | 0.080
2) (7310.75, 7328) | 0.089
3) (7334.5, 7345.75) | 0.120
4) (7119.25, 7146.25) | 0.042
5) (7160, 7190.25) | 0.071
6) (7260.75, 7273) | 0.073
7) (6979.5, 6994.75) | 0.034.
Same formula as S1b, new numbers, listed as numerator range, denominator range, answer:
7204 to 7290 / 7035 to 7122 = 1.09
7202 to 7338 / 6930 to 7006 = 1.10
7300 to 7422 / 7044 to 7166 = 1.38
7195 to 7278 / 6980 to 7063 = 1.11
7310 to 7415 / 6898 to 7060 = 1.24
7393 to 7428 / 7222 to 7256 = 2.05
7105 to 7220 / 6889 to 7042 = 1.07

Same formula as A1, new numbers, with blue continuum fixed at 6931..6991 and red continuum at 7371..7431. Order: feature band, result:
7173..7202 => 6.4 angstrom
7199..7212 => 2.9 angstrom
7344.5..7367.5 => 7.5 angstrom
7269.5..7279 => 2.6 angstrom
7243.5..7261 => 4.6 angstrom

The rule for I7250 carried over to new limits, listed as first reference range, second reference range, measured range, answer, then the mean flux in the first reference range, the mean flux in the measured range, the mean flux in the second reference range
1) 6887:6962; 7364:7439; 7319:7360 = 0.40 mag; 11.9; 11.8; 17.8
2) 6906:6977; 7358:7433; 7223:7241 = 0.27 mag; 11.7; 11.8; 17.1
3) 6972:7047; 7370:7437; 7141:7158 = 0.17 mag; 11.5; 11.8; 18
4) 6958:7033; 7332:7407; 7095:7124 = 0.02 mag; 11.5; 11.6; 12.6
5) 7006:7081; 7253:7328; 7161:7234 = -0.02 mag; 11.4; 11.9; 11.8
